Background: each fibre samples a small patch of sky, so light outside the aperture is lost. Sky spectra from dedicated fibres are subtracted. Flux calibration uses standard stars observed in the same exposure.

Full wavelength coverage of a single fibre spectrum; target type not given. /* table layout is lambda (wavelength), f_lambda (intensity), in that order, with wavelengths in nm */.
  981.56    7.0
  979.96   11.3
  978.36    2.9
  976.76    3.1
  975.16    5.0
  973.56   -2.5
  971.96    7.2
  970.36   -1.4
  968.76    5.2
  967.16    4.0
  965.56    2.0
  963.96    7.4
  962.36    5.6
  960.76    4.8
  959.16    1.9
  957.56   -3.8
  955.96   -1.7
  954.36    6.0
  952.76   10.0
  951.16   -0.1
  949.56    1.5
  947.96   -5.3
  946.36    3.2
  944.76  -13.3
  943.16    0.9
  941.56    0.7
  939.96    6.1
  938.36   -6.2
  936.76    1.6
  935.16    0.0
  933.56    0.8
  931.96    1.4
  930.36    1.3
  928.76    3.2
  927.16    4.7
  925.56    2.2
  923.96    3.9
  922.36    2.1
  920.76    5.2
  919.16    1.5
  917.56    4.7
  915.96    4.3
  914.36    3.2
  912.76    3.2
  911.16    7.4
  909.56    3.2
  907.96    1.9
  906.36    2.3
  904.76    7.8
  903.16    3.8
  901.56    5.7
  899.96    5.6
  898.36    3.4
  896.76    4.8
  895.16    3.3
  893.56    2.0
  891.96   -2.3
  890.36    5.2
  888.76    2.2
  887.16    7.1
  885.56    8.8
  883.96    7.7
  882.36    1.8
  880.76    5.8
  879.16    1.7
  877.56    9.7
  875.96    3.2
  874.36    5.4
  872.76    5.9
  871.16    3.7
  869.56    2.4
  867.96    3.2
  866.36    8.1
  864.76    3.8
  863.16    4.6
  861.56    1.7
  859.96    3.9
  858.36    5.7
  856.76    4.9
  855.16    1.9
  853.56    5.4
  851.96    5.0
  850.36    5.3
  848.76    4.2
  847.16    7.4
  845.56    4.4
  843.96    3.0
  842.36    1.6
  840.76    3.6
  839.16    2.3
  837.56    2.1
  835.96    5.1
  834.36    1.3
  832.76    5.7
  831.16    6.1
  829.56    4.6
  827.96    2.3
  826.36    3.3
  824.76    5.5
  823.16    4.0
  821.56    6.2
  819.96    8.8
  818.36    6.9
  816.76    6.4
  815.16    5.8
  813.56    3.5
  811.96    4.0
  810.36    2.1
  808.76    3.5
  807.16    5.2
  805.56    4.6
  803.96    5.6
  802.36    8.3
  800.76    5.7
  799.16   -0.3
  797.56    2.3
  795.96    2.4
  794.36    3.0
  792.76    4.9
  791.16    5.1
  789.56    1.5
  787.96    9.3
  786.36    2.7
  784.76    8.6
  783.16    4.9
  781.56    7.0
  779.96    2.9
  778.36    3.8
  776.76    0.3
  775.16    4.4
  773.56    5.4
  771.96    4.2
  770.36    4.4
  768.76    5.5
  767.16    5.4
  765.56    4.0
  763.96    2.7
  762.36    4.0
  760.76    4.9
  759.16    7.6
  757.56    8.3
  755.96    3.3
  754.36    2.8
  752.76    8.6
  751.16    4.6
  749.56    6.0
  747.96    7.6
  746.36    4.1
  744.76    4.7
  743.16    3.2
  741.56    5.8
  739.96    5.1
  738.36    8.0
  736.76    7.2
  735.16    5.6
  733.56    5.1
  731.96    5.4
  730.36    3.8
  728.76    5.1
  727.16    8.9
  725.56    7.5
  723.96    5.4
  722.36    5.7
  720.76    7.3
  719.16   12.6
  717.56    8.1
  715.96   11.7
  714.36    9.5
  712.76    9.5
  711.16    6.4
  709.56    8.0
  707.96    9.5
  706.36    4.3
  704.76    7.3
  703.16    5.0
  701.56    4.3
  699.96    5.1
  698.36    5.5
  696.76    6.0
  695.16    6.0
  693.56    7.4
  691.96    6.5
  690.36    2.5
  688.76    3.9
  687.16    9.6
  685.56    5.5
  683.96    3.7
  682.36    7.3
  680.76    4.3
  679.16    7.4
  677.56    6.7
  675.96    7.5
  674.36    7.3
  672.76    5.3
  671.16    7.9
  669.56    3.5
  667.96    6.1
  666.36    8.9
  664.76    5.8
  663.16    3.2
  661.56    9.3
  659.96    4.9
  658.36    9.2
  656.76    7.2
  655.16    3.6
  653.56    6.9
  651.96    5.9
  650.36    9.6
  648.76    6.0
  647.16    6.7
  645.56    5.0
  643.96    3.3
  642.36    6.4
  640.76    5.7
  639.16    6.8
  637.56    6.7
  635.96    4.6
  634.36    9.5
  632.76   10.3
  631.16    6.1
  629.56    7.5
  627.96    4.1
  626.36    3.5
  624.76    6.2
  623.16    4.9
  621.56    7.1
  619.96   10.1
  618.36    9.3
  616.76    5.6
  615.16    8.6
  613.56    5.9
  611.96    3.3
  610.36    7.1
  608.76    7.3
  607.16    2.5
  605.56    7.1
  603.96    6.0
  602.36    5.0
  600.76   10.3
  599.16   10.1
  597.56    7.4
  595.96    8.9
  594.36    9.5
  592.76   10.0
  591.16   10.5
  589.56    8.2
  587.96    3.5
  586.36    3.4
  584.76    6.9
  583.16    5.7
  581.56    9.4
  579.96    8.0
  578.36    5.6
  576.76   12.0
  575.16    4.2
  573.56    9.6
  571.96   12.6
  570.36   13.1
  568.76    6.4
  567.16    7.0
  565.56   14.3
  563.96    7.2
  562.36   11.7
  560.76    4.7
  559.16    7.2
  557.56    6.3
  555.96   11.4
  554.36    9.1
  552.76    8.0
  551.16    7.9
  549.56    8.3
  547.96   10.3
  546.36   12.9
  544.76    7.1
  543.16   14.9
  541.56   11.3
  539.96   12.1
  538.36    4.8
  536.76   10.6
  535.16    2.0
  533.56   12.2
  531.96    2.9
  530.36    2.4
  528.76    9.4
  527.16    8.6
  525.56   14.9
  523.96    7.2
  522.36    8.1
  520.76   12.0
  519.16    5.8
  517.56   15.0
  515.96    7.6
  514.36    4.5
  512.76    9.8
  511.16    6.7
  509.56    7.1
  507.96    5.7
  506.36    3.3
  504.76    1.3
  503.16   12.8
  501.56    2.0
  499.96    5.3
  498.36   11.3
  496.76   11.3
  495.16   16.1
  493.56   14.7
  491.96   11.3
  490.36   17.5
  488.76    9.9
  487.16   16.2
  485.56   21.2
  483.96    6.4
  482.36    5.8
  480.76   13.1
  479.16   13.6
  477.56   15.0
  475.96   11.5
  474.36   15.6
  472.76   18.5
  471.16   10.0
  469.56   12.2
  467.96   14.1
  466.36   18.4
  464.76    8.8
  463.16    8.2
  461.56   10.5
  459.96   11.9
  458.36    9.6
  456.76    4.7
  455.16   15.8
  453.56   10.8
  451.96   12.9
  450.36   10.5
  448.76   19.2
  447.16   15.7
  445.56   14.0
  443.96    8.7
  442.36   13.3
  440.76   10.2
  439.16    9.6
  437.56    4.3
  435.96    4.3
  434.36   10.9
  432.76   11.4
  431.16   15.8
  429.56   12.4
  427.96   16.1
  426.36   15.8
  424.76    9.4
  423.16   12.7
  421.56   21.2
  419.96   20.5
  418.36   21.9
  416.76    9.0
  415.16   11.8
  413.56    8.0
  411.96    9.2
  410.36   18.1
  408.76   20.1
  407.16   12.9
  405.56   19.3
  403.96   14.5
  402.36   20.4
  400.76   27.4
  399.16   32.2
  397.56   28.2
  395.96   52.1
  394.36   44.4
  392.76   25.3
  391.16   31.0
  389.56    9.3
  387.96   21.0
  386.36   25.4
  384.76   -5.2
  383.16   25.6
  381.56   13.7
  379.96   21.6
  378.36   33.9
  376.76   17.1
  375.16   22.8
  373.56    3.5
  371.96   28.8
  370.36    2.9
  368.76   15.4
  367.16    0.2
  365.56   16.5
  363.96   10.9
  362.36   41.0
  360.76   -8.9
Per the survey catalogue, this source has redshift 1.56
